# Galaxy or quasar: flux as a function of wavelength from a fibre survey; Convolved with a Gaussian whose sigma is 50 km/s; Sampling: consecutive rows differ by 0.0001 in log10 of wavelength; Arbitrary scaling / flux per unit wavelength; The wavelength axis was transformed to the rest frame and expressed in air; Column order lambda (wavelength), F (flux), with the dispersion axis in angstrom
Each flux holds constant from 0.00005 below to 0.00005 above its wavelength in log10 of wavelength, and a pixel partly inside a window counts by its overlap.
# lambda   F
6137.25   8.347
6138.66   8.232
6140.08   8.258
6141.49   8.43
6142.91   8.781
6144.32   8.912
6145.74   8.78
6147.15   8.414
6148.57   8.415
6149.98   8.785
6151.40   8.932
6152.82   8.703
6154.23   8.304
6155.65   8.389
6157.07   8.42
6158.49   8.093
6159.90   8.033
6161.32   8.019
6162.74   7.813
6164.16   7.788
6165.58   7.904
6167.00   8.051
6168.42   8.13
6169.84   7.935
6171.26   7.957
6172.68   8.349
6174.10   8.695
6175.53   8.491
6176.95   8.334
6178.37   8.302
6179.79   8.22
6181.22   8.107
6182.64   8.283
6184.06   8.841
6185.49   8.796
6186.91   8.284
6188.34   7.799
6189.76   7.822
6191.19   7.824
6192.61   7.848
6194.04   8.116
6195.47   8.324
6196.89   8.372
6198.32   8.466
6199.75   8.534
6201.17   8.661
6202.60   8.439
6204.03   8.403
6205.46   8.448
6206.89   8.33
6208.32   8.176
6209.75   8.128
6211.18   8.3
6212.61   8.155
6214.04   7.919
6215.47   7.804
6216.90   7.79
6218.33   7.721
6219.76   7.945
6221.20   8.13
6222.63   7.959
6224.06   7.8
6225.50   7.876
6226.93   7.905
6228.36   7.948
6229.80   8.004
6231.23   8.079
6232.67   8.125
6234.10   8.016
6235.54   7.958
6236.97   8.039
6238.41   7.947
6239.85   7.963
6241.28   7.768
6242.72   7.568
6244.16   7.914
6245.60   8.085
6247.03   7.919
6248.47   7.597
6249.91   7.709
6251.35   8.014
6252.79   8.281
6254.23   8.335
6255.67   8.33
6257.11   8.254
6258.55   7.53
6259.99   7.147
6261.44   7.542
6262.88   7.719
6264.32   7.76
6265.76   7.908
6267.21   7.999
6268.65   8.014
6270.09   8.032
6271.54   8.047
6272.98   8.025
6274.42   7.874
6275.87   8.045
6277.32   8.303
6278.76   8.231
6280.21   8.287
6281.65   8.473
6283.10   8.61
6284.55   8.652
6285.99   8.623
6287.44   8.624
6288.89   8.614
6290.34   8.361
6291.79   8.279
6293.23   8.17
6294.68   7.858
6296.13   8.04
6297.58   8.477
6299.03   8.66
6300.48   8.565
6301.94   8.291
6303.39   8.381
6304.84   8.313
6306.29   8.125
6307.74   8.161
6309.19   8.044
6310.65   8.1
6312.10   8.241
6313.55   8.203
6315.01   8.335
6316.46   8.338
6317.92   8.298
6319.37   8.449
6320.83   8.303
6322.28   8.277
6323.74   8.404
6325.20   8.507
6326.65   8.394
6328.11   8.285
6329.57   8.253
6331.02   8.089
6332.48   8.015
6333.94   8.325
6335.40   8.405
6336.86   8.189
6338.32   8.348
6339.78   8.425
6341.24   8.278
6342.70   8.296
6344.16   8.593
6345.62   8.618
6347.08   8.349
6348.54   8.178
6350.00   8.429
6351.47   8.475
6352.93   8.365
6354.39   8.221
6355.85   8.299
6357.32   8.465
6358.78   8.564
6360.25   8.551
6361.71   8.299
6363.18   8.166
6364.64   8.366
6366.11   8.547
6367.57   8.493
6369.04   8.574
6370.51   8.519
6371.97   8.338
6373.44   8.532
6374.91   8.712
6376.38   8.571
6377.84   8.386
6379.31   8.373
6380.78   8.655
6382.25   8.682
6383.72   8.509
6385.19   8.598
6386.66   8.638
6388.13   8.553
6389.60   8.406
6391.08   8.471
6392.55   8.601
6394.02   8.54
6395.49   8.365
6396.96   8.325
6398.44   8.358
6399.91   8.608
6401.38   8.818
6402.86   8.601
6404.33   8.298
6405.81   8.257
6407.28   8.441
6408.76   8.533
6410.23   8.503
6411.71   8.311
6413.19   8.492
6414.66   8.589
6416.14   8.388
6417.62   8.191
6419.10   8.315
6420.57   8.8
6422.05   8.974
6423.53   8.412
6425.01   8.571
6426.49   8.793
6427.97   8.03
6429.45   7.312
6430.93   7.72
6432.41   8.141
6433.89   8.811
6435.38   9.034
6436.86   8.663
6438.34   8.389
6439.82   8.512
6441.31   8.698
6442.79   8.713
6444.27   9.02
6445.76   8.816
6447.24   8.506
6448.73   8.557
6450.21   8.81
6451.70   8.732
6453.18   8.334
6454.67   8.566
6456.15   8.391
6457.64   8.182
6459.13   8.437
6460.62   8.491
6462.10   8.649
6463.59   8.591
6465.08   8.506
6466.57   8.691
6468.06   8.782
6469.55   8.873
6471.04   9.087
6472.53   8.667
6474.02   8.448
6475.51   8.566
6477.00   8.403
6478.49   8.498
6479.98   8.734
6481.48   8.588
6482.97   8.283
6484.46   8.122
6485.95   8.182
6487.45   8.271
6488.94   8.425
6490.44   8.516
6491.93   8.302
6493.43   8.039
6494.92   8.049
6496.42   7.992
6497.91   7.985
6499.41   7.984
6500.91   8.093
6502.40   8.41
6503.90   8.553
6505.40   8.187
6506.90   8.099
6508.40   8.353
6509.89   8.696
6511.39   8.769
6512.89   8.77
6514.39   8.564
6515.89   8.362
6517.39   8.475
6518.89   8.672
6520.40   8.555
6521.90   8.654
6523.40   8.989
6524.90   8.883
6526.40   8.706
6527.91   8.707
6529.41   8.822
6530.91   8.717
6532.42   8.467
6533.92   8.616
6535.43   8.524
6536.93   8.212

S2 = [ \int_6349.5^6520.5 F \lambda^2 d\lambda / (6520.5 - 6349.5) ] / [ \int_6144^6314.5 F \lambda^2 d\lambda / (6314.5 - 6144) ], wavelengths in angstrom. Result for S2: 1.11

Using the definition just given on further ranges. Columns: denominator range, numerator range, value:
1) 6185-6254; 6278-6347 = 1.07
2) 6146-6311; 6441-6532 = 1.13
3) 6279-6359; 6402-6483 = 1.06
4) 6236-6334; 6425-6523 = 1.10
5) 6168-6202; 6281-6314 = 1.05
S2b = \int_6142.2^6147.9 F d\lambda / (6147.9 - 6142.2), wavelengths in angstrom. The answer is 8.72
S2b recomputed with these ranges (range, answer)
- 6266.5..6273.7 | 8.03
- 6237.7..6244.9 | 7.83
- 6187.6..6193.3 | 7.83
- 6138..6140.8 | 8.24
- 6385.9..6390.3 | 8.54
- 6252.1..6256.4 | 8.32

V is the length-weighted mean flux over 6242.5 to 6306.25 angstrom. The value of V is 8.13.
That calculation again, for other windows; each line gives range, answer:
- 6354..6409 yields 8.48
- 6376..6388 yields 8.56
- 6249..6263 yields 7.89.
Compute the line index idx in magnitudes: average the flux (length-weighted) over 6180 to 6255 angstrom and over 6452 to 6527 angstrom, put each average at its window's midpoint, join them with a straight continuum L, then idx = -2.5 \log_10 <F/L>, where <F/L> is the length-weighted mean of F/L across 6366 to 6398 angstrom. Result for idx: -0.025 mag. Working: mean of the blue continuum 8.09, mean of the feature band 8.52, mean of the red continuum 8.47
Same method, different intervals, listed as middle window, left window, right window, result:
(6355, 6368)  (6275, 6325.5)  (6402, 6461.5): -0.002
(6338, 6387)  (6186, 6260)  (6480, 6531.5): -0.028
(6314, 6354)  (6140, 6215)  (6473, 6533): 0.004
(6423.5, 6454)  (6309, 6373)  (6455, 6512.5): -0.014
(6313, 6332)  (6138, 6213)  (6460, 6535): 0.010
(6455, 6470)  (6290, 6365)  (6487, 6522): -0.026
